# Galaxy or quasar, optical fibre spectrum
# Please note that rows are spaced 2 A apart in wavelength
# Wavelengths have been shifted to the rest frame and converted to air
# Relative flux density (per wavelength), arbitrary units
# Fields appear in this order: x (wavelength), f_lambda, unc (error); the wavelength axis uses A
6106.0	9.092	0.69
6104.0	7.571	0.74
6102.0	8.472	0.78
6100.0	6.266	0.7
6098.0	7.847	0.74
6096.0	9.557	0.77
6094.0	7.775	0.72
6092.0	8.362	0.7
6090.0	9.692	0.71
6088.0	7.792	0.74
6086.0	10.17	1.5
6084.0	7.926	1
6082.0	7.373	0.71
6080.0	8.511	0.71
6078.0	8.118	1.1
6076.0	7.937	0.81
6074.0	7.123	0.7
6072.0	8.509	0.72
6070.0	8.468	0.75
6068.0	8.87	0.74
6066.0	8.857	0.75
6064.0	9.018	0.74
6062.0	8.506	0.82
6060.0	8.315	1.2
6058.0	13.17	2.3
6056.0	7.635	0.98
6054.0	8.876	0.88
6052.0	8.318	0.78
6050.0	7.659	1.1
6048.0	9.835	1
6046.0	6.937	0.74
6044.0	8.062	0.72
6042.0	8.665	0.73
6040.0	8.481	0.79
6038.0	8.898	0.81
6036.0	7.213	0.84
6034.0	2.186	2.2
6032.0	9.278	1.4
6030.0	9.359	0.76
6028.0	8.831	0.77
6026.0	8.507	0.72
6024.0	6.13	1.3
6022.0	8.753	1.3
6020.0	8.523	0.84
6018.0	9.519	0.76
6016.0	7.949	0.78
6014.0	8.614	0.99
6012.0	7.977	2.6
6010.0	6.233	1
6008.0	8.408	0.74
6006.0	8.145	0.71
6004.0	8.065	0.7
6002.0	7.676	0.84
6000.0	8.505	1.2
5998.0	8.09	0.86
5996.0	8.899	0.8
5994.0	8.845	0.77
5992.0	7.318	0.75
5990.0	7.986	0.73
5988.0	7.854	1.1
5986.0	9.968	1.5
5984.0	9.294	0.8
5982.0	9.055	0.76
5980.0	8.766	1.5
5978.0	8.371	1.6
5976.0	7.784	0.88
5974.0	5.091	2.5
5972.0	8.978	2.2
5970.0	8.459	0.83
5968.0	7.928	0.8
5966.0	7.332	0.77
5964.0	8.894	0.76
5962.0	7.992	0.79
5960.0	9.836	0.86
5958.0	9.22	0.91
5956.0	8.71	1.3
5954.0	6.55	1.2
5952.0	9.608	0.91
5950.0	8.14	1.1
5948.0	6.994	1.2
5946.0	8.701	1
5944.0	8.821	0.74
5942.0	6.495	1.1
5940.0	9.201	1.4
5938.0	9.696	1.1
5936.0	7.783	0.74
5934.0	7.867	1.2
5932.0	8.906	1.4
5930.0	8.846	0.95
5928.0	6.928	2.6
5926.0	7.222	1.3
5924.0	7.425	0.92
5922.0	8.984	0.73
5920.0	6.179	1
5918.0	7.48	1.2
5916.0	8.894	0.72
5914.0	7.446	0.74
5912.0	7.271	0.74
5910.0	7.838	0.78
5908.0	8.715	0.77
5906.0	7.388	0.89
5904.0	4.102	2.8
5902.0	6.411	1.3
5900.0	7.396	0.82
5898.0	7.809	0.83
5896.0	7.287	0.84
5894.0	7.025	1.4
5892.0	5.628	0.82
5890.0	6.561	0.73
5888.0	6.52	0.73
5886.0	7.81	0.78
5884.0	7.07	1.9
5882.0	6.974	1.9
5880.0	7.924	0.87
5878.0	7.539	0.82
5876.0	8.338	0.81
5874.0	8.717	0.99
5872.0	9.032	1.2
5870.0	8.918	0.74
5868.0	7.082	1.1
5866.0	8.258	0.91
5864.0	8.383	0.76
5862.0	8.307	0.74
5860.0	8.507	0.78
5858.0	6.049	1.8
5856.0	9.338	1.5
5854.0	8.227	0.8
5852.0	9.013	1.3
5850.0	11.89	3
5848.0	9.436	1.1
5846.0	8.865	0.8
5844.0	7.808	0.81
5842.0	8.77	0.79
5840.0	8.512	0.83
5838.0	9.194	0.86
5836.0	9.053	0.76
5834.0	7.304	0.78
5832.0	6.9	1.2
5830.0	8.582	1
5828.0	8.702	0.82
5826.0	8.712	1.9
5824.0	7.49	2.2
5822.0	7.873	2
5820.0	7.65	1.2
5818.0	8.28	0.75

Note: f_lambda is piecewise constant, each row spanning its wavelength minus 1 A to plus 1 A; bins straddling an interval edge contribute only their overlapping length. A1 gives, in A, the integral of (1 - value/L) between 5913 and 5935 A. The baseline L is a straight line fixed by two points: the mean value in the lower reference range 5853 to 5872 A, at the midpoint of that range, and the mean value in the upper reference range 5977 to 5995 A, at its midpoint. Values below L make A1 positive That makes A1 1.4 A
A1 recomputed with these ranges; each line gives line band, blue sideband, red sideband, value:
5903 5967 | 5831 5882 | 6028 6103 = 3.1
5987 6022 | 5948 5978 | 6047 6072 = 1.3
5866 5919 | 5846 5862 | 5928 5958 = 7.3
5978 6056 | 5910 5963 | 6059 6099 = 0.9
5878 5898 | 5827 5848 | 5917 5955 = 2.8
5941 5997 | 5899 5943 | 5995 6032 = -2.2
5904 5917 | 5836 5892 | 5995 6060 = 0.9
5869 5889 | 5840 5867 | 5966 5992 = 1.6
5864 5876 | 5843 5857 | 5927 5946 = 0.8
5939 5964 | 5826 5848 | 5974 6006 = -0.1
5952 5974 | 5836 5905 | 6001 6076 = -0.5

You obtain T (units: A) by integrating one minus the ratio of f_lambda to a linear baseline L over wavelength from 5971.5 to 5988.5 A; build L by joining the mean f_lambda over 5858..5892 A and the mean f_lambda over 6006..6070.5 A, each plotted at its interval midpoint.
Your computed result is -0.5 A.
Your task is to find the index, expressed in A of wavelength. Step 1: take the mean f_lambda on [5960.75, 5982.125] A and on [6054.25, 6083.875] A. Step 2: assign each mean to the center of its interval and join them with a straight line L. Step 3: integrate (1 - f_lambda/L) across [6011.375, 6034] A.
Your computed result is 0.3 A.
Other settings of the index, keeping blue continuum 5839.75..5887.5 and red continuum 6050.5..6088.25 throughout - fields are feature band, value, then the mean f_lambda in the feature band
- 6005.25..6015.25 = 0.78 A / 7.87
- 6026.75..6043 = 1.31 A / 7.87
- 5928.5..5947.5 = 0.09 A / 8.4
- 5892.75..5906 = 2.66 A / 6.71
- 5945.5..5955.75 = 0.53 A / 8.02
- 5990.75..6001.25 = 0.25 A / 8.31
